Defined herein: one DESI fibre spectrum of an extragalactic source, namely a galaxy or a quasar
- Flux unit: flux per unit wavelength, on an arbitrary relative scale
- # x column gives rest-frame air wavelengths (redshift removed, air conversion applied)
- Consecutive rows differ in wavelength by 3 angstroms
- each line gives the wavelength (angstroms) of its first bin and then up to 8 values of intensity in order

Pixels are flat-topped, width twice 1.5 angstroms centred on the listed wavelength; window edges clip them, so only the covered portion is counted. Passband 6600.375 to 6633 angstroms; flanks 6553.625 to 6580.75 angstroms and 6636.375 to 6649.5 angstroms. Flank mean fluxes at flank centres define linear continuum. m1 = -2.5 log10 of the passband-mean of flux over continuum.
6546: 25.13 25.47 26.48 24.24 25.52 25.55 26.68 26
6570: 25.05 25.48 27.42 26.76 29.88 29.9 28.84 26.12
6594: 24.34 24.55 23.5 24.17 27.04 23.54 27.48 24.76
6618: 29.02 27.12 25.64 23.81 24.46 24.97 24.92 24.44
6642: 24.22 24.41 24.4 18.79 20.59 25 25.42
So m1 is -0.03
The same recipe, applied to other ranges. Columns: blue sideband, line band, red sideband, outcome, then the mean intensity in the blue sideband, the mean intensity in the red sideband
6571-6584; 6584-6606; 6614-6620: 0.06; 27.4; 27.1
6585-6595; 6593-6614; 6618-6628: 0.07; 27.1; 26.1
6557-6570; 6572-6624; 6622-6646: -0.05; 25.9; 24.7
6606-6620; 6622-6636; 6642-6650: 0.02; 26.3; 24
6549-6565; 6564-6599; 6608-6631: -0.04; 25.6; 25.8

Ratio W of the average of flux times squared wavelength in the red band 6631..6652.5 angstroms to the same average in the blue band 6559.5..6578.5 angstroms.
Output 0.93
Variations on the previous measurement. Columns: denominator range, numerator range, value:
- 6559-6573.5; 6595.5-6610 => 0.97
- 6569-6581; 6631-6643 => 0.95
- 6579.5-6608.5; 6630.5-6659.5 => 0.91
